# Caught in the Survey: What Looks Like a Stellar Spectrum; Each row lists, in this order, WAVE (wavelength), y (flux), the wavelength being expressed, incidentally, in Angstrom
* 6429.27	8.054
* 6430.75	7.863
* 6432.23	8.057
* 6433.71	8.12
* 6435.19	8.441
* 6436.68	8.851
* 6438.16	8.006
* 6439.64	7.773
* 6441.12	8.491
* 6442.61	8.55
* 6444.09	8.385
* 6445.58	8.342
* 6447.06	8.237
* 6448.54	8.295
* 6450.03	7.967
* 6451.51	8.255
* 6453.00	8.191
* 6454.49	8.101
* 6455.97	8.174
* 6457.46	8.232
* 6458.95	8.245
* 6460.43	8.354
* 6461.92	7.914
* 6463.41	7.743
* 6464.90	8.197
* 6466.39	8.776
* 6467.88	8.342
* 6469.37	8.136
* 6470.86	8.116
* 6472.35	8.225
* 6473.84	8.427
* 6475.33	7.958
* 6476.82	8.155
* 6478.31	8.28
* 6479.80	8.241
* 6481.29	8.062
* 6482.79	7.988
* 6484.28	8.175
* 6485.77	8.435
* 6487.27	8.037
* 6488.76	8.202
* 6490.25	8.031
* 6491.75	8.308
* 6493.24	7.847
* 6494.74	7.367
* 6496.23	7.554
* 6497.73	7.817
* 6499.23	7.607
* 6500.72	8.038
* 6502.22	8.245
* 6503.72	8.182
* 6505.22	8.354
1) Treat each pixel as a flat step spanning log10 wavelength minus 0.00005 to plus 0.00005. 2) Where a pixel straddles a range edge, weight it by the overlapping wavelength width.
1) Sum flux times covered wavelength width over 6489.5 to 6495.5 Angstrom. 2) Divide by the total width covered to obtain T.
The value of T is 7.89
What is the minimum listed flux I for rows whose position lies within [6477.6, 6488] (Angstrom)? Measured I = 7.988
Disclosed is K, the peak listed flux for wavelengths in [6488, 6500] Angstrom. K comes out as 8.308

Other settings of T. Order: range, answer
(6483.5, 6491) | 8.18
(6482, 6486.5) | 8.19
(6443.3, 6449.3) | 8.32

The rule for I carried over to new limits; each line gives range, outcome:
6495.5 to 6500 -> 7.554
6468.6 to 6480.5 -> 7.958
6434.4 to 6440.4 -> 7.773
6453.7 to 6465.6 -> 7.743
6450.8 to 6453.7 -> 8.191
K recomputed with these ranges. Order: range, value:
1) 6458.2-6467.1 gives 8.776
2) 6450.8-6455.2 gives 8.255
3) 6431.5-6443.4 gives 8.851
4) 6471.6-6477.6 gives 8.427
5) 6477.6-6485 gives 8.28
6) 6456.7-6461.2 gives 8.354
